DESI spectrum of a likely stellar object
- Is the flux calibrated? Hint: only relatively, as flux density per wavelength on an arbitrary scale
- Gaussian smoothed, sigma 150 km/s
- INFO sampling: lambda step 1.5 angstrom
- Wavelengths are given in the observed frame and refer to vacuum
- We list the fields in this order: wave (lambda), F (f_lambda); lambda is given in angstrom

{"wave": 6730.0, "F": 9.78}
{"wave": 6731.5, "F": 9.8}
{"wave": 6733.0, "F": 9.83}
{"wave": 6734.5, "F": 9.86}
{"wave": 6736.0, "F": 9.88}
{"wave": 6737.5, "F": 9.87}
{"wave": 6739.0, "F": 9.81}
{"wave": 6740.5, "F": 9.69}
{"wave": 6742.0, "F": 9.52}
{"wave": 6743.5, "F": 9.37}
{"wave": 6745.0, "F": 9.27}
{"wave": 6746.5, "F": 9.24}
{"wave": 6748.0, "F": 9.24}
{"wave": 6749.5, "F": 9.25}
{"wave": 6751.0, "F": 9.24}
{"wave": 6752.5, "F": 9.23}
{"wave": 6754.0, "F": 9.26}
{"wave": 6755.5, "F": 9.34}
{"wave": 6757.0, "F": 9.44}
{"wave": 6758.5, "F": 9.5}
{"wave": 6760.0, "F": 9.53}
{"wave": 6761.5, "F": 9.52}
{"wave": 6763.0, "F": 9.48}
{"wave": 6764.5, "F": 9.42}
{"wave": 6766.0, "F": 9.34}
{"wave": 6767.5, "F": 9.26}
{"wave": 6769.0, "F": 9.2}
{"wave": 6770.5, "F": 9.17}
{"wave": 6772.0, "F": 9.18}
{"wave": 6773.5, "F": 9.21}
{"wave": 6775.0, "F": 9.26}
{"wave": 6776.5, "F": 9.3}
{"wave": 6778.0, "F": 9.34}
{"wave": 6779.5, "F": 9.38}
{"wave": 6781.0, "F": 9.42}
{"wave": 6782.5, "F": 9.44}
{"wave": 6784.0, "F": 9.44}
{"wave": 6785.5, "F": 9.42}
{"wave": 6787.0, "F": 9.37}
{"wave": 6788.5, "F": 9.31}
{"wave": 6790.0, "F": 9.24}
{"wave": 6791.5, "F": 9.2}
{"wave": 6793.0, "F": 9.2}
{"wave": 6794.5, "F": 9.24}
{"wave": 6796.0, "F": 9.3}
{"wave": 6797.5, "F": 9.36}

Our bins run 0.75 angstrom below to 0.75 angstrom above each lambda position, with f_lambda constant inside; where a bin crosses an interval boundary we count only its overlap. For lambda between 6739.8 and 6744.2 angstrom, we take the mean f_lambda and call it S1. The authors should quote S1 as 9.53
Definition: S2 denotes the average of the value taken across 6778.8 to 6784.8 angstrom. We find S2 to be 9.42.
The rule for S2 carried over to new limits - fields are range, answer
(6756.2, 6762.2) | 9.5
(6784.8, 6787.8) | 9.39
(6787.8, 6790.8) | 9.27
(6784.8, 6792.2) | 9.31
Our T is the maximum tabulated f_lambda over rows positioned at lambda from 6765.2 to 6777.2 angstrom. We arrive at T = 9.34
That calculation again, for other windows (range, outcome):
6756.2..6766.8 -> 9.53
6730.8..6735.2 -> 9.86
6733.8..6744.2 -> 9.88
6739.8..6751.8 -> 9.69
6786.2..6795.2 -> 9.37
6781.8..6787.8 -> 9.44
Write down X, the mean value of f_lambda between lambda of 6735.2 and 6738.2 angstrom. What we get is 9.87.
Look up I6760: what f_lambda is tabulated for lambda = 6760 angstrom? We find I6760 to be 9.53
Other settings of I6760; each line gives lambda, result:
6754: 9.26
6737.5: 9.87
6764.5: 9.42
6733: 9.83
